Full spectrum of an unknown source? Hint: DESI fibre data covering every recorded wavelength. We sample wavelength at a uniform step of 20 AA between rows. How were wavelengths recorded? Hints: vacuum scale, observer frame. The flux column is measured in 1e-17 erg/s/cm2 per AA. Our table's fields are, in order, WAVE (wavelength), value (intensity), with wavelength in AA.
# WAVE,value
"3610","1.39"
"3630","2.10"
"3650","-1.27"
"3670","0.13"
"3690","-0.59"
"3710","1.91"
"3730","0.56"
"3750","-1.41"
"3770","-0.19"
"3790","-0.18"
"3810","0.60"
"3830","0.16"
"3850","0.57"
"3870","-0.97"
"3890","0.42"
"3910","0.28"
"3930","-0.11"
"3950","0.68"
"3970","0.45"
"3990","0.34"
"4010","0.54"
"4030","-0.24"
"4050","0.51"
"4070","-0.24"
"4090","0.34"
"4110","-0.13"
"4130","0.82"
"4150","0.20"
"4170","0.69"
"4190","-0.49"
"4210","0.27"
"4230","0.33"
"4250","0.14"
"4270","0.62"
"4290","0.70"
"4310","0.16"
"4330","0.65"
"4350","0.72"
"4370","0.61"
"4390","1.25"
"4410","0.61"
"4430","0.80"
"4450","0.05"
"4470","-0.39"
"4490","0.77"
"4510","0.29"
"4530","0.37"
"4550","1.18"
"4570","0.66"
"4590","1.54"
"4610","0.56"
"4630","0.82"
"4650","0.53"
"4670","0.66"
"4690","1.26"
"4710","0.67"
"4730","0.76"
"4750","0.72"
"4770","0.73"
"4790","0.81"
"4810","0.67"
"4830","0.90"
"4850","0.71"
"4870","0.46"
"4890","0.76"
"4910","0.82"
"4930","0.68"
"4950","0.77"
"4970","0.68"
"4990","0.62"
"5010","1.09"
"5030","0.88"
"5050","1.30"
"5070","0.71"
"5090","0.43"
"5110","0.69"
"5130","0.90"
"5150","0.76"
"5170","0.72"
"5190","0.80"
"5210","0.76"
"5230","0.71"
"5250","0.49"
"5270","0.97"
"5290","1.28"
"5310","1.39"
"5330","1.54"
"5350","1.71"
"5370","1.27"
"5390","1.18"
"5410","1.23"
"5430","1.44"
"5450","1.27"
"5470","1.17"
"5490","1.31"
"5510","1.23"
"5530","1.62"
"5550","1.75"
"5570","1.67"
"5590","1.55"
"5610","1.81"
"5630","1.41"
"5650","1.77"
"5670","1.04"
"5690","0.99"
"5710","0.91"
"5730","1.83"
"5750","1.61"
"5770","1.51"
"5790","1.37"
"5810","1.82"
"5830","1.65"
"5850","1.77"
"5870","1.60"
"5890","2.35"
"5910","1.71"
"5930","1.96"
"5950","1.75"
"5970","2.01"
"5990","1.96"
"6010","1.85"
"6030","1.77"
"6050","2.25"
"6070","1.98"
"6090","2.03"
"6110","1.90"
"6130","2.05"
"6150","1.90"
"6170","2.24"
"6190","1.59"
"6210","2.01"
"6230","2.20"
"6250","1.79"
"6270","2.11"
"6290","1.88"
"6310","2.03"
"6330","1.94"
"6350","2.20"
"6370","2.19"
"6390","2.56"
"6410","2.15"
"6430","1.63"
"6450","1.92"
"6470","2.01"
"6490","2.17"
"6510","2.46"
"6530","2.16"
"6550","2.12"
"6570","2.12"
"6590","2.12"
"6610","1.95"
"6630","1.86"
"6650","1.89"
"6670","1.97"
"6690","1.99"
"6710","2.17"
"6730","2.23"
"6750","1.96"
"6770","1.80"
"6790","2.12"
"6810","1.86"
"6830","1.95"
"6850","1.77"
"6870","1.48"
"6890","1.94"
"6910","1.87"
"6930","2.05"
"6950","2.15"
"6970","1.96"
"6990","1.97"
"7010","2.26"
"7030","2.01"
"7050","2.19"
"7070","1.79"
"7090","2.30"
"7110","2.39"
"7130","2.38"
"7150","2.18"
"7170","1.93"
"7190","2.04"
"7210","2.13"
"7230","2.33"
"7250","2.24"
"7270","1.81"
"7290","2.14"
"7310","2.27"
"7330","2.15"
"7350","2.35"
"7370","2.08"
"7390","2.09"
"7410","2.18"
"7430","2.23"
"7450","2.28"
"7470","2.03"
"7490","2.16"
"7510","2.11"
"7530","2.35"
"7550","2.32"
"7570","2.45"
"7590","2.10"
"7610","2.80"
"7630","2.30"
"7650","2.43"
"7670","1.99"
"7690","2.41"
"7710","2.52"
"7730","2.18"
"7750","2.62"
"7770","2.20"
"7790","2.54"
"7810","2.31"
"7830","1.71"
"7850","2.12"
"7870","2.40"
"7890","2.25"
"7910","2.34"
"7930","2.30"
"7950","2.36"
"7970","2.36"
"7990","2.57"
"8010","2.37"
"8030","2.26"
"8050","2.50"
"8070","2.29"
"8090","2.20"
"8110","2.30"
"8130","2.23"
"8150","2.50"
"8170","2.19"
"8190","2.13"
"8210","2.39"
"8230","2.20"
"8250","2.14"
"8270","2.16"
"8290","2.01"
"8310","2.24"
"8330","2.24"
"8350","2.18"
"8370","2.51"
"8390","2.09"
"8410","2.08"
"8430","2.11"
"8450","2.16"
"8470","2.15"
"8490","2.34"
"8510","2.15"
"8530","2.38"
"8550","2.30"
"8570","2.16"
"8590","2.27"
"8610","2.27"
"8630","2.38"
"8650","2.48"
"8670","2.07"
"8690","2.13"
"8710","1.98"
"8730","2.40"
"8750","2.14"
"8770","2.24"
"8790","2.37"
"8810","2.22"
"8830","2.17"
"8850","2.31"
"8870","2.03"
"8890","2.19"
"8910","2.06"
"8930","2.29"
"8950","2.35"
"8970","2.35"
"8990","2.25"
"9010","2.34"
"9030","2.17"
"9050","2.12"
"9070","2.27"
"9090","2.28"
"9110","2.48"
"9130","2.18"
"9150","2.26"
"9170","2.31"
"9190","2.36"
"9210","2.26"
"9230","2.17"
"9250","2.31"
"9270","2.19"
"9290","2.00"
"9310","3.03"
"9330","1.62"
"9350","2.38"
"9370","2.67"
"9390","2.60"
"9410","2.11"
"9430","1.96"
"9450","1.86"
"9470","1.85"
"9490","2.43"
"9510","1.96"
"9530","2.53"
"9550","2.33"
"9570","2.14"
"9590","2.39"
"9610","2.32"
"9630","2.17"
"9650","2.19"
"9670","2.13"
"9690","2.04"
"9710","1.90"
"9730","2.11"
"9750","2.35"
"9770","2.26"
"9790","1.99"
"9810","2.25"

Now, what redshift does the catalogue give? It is 0.33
